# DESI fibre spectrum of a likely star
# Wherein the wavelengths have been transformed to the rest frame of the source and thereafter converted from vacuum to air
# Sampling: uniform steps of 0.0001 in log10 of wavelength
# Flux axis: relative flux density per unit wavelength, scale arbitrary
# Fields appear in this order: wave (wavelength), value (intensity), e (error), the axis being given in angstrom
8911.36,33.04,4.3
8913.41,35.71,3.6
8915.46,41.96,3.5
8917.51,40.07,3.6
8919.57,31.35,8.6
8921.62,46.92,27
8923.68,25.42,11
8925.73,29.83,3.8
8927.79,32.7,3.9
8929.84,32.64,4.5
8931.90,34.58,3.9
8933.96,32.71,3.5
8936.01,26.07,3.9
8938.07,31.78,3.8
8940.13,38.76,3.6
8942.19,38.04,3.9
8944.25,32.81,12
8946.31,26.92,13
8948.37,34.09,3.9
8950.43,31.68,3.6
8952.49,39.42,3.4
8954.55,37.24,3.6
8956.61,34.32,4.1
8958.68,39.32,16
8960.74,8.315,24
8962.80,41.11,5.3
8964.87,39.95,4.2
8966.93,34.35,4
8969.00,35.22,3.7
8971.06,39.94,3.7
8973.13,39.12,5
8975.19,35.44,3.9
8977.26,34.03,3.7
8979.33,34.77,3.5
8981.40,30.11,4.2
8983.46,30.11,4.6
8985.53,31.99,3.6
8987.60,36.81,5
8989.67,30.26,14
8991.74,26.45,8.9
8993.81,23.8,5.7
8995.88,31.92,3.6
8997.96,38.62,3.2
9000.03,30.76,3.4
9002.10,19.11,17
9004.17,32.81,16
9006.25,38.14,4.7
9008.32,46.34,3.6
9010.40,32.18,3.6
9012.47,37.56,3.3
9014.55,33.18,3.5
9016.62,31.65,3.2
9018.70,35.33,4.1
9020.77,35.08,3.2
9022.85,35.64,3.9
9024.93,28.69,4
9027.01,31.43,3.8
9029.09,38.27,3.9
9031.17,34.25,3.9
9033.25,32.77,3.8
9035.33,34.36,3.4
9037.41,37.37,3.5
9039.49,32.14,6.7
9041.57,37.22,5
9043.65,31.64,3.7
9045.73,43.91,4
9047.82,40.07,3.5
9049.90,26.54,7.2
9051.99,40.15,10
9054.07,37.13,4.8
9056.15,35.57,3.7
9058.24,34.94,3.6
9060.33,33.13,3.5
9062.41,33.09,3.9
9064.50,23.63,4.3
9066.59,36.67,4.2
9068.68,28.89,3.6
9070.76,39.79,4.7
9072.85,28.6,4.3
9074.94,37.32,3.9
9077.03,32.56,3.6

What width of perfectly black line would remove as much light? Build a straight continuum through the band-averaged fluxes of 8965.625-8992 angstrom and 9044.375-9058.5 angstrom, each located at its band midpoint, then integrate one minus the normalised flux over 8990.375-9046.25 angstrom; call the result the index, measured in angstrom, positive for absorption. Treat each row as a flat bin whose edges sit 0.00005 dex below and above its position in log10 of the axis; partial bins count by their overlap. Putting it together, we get 3.1 angstrom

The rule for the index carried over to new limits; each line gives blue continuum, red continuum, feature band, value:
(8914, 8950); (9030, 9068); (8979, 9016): 2.03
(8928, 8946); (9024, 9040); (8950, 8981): -1.49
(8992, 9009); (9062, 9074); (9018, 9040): -1.51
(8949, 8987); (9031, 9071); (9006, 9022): -0.76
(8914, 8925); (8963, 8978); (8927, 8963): 4.18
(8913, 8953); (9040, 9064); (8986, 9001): 1.51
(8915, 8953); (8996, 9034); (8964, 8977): -1.22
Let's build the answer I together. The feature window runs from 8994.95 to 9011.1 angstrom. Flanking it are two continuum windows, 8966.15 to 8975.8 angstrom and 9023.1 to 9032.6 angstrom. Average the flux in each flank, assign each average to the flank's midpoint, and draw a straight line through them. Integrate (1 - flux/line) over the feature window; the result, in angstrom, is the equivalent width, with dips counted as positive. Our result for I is 0.5 angstrom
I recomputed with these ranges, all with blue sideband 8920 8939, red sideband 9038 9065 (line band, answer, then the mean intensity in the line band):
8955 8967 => 0.0 angstrom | 33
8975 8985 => 0.2 angstrom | 32.6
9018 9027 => 0.2 angstrom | 33.4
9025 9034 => 0.2 angstrom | 33.6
